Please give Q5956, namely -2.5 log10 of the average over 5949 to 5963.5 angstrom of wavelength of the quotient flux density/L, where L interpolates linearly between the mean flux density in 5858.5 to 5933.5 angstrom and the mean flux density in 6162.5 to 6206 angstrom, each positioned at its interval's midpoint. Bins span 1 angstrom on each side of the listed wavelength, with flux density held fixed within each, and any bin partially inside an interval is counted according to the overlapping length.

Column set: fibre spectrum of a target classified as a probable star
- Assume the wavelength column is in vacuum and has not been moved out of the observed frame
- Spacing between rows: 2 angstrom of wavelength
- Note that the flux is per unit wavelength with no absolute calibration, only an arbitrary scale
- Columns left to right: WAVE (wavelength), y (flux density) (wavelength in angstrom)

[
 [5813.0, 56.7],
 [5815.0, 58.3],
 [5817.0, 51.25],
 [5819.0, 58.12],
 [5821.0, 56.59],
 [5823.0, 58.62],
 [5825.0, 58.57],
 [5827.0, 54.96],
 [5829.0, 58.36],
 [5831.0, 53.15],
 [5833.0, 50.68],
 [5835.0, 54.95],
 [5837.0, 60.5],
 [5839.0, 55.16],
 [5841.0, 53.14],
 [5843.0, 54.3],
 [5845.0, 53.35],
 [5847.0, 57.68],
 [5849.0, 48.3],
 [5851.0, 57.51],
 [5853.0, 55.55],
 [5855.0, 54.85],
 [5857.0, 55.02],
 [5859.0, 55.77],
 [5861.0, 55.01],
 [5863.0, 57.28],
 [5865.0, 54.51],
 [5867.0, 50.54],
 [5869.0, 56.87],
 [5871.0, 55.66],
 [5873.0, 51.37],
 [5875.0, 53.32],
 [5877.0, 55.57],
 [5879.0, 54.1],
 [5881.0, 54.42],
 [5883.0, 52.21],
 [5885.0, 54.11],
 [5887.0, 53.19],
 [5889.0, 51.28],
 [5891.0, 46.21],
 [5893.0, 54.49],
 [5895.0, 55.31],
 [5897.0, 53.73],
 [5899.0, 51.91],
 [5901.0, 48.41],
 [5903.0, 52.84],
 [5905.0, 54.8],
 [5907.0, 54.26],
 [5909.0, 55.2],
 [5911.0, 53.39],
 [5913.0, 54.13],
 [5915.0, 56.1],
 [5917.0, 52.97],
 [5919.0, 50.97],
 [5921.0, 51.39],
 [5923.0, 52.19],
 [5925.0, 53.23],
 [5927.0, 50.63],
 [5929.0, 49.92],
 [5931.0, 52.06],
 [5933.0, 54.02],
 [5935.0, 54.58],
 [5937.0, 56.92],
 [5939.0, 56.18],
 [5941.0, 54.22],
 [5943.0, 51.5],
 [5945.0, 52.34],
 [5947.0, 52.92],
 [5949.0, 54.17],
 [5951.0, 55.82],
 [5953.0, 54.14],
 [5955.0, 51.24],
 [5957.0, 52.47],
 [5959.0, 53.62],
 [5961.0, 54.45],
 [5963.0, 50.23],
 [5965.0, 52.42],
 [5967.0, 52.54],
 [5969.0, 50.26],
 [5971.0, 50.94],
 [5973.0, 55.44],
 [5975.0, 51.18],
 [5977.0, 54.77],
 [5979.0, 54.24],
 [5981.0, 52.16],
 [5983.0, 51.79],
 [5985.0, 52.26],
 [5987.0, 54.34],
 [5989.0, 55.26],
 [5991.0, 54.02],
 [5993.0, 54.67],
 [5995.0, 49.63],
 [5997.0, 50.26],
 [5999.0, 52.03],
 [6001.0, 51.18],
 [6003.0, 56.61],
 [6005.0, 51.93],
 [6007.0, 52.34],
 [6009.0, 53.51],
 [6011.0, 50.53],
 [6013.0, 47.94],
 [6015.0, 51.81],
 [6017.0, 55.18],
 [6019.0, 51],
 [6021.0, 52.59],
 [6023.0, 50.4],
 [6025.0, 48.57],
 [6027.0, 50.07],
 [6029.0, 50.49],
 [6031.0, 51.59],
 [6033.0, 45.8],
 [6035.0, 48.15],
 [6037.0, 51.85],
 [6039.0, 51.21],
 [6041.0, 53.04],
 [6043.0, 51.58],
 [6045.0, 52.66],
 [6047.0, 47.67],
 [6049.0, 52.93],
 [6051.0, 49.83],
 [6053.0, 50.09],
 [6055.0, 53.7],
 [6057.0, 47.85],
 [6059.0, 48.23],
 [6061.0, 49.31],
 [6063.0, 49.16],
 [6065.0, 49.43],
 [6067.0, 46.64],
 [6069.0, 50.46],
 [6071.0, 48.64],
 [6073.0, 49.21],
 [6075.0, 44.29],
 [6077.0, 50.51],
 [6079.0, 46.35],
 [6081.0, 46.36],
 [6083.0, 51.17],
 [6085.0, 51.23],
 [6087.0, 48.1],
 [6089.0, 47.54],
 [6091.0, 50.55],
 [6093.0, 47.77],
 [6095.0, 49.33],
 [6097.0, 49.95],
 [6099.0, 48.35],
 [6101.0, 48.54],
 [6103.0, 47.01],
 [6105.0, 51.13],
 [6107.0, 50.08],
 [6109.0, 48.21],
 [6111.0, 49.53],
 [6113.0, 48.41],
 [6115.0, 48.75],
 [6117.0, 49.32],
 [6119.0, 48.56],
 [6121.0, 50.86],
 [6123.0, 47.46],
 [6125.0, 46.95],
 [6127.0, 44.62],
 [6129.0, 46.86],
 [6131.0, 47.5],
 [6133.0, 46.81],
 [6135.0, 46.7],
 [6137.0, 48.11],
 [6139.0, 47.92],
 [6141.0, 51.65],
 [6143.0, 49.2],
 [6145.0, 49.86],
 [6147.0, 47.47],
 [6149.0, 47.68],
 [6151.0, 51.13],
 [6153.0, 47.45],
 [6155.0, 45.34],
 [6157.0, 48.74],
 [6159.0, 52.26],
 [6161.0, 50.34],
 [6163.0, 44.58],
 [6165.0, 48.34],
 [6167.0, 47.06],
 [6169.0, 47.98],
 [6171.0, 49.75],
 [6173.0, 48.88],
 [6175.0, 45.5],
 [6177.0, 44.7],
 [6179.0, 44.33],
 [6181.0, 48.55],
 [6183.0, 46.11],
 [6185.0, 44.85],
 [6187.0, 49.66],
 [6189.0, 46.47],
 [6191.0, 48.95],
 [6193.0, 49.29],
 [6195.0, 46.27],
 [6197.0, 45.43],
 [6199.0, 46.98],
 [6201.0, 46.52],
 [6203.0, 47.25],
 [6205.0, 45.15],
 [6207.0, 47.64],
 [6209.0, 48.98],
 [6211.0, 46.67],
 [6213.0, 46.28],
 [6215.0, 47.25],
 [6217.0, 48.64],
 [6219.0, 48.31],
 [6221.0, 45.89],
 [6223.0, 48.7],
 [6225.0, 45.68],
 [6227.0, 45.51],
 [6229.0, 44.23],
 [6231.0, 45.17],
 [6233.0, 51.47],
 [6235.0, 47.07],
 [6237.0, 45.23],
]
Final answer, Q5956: -0.03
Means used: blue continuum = 53.2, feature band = 53.3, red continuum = 47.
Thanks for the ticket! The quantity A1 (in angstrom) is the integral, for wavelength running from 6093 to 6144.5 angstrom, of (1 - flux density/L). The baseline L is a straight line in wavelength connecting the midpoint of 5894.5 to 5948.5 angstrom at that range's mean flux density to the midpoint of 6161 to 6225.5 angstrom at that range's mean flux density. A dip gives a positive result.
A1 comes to 0.3 angstrom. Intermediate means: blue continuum 53.2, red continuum 47.1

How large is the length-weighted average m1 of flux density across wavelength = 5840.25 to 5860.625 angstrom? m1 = 54.6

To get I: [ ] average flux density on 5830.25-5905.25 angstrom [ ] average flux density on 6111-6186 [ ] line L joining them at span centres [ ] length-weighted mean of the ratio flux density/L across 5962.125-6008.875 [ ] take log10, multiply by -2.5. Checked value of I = -0.03 mag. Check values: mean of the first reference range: 53.9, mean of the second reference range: 47.9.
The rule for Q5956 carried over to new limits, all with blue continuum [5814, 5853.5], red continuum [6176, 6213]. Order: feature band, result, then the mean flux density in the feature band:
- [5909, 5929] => 0.01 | 52.8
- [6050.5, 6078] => 0.02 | 49.1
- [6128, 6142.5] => 0.01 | 48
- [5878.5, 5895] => 0.03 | 52.6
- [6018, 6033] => 0.01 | 50.3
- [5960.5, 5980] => -0.01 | 52.6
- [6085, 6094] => 0.01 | 48.8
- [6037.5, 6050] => -0.02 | 51.5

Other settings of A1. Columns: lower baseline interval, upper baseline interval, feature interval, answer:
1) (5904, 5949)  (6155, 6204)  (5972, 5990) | -0.5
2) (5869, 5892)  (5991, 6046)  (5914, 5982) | -1.0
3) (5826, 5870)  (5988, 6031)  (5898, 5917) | 0.1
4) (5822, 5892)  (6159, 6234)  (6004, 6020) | -0.2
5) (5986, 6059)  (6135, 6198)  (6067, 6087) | 0.6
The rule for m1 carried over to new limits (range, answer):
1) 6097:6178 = 48.3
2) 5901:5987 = 53.1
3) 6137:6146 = 49.5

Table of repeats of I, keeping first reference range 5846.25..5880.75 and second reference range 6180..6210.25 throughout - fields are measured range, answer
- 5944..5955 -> -0.019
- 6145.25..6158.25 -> 0.000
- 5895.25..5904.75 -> 0.032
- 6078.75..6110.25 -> 0.012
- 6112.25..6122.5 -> -0.004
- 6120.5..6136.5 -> 0.035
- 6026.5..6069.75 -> 0.009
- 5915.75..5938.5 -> 0.009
